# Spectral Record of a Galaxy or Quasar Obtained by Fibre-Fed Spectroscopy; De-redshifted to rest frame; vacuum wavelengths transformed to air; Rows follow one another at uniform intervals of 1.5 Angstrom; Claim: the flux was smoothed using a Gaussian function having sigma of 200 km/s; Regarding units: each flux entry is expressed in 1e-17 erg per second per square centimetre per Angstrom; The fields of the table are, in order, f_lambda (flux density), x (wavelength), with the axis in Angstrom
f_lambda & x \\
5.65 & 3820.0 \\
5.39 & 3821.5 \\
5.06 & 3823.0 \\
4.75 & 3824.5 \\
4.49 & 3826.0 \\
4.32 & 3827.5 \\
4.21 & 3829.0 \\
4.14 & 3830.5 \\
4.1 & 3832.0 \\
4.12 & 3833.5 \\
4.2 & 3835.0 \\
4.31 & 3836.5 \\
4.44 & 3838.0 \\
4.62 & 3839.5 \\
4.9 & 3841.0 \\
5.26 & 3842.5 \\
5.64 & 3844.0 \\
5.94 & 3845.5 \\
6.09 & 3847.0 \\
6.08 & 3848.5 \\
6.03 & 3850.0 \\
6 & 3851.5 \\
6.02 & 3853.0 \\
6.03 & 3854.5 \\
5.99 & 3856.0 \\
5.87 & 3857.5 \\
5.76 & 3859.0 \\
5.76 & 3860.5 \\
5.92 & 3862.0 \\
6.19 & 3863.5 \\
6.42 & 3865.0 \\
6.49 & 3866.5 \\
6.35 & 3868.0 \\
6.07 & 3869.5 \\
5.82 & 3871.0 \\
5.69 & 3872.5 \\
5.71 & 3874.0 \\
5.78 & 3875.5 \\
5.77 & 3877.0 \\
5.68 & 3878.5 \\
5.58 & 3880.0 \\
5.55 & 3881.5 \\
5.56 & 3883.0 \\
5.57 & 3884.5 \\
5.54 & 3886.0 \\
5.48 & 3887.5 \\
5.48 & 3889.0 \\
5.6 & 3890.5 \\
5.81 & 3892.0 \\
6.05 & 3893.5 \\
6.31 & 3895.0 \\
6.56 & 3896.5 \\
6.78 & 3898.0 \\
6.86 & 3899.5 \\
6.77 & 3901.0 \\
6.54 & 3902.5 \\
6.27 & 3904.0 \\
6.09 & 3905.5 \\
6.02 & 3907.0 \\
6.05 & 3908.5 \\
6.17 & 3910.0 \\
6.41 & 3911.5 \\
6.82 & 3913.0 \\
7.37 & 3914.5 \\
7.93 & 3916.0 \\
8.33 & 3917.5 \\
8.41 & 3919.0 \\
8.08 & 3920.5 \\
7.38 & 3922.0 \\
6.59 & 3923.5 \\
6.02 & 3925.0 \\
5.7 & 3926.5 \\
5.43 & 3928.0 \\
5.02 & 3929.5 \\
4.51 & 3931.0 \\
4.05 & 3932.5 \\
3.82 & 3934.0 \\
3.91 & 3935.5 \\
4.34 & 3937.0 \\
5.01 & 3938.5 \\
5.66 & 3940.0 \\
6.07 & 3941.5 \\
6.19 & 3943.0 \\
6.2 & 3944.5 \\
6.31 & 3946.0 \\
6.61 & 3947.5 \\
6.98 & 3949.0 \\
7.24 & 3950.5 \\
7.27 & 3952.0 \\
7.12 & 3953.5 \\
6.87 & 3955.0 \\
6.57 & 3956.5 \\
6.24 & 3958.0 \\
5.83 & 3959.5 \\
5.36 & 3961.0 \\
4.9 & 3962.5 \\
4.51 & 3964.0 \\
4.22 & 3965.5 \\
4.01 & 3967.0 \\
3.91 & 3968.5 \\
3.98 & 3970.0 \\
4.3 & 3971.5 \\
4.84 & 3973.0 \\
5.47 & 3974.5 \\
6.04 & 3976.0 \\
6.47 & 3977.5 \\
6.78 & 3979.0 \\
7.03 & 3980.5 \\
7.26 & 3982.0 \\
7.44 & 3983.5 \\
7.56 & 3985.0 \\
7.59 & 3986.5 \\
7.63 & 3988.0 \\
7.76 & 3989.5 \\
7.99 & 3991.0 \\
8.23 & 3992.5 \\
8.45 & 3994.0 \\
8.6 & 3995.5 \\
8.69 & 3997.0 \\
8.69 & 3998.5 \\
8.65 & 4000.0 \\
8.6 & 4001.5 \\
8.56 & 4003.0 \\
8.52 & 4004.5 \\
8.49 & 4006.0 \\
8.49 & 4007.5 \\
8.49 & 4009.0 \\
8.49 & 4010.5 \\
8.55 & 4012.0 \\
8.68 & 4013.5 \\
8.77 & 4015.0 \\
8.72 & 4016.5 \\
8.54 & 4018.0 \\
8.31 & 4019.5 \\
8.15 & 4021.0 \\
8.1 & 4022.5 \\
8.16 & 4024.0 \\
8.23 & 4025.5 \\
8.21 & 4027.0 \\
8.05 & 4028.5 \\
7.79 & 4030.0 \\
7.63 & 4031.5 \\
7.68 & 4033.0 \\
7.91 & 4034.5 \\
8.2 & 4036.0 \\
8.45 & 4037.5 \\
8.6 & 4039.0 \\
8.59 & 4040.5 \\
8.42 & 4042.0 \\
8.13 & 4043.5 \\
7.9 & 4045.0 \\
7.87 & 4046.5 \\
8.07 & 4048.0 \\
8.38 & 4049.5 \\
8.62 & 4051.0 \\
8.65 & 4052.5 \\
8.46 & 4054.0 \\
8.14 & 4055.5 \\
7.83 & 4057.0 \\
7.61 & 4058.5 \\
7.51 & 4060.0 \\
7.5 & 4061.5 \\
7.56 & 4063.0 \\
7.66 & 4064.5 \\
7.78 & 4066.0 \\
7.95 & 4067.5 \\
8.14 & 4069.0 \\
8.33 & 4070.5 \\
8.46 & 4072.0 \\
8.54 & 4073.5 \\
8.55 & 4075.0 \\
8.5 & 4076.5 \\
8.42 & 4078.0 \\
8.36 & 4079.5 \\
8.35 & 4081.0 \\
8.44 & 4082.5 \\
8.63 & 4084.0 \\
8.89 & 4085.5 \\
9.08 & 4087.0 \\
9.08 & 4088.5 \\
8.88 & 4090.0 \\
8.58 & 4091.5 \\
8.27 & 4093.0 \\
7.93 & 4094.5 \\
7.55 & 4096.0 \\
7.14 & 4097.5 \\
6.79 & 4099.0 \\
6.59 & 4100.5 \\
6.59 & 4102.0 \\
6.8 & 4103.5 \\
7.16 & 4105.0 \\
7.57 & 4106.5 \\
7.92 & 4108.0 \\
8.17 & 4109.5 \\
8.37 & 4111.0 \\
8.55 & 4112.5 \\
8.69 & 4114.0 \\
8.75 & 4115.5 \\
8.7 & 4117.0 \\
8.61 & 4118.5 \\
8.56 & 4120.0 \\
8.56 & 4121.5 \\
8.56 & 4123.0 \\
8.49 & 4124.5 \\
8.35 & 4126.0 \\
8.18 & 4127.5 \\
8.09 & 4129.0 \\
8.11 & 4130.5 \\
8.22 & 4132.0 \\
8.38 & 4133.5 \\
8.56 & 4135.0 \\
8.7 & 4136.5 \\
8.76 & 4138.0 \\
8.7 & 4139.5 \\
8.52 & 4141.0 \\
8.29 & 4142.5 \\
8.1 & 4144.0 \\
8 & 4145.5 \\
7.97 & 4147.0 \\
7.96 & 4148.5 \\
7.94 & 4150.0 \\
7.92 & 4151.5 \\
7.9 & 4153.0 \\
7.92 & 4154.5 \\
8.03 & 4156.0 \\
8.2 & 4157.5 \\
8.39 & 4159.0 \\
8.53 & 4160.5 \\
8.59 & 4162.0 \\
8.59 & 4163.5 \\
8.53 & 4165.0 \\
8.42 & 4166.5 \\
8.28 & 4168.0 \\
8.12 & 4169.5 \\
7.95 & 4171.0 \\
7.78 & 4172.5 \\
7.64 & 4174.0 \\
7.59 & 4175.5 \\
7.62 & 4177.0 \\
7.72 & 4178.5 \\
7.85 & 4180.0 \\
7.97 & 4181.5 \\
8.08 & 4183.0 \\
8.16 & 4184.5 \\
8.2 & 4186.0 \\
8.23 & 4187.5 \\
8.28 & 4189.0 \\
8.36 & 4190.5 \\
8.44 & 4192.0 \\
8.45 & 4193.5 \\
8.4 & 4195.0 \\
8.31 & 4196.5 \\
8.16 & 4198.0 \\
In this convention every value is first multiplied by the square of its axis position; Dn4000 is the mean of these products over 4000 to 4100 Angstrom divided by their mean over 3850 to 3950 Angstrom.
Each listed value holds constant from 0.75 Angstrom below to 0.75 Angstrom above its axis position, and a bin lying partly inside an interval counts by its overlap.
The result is 1.47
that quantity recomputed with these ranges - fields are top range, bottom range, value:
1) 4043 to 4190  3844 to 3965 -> 1.50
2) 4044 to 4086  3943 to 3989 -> 1.41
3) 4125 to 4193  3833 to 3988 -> 1.56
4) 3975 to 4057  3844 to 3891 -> 1.49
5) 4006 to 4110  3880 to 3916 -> 1.42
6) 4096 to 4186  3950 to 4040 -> 1.18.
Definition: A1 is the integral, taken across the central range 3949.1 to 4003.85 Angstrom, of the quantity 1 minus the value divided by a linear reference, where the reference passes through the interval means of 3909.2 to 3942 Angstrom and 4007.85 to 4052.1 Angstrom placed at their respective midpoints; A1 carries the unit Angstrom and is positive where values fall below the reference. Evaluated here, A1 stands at 3.6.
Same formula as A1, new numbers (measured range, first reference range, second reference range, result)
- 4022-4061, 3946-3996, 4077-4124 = -4.1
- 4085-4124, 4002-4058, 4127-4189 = 0.6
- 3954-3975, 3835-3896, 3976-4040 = 6.5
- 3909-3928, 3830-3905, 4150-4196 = -2.8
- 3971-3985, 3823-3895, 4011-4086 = 1.8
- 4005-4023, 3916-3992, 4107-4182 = -4.6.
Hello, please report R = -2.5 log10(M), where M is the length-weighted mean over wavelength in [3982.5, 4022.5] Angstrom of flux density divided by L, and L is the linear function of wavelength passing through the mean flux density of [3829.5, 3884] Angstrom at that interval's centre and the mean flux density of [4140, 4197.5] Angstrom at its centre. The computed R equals -0.23 mag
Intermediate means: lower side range 5.55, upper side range 8.14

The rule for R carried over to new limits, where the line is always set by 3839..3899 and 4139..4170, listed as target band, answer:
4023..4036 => -0.11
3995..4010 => -0.23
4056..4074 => -0.06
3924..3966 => 0.15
